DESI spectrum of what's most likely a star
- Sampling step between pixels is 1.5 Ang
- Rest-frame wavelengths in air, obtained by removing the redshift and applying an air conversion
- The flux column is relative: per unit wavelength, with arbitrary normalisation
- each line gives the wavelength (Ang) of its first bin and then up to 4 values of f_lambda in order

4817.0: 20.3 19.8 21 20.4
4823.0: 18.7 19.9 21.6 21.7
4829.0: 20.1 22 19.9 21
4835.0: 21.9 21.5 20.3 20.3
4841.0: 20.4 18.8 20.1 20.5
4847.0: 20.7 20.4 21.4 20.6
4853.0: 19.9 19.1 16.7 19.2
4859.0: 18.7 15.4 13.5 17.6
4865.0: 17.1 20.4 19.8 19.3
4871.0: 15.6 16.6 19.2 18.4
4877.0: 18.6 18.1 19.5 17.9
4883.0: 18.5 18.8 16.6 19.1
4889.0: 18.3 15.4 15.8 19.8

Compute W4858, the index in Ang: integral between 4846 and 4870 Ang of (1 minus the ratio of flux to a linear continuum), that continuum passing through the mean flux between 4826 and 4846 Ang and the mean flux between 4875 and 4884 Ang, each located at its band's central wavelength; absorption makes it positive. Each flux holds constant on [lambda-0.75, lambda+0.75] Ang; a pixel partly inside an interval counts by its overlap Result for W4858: 1.0 Ang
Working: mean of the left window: 20.7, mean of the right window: 18.5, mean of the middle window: 18.8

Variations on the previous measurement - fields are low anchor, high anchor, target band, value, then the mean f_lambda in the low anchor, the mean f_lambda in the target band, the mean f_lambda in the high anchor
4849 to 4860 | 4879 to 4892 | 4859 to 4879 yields 1.0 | 19.3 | 17.7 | 17.9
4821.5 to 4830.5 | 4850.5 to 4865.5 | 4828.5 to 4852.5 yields -1.6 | 20.5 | 20.6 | 17.9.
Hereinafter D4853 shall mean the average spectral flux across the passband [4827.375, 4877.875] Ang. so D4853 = 19.3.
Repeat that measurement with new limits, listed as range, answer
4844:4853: 20.6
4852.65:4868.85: 17.9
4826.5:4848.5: 20.7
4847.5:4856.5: 19.8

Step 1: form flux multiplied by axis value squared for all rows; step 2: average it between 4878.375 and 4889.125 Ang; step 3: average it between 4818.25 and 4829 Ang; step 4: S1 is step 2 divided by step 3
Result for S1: 0.92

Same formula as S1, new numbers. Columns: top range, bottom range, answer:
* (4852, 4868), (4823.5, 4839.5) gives 0.87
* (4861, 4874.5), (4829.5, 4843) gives 0.86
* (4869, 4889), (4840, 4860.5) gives 0.94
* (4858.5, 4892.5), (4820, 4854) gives 0.88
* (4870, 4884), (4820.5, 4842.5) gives 0.89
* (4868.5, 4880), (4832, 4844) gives 0.90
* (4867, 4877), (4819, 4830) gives 0.91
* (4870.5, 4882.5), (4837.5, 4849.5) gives 0.91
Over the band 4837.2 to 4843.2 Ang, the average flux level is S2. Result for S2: 20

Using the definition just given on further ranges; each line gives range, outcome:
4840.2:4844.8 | 19.8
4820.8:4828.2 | 20.5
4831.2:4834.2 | 20.5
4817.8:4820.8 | 20.4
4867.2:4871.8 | 18.2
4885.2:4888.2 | 17.8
